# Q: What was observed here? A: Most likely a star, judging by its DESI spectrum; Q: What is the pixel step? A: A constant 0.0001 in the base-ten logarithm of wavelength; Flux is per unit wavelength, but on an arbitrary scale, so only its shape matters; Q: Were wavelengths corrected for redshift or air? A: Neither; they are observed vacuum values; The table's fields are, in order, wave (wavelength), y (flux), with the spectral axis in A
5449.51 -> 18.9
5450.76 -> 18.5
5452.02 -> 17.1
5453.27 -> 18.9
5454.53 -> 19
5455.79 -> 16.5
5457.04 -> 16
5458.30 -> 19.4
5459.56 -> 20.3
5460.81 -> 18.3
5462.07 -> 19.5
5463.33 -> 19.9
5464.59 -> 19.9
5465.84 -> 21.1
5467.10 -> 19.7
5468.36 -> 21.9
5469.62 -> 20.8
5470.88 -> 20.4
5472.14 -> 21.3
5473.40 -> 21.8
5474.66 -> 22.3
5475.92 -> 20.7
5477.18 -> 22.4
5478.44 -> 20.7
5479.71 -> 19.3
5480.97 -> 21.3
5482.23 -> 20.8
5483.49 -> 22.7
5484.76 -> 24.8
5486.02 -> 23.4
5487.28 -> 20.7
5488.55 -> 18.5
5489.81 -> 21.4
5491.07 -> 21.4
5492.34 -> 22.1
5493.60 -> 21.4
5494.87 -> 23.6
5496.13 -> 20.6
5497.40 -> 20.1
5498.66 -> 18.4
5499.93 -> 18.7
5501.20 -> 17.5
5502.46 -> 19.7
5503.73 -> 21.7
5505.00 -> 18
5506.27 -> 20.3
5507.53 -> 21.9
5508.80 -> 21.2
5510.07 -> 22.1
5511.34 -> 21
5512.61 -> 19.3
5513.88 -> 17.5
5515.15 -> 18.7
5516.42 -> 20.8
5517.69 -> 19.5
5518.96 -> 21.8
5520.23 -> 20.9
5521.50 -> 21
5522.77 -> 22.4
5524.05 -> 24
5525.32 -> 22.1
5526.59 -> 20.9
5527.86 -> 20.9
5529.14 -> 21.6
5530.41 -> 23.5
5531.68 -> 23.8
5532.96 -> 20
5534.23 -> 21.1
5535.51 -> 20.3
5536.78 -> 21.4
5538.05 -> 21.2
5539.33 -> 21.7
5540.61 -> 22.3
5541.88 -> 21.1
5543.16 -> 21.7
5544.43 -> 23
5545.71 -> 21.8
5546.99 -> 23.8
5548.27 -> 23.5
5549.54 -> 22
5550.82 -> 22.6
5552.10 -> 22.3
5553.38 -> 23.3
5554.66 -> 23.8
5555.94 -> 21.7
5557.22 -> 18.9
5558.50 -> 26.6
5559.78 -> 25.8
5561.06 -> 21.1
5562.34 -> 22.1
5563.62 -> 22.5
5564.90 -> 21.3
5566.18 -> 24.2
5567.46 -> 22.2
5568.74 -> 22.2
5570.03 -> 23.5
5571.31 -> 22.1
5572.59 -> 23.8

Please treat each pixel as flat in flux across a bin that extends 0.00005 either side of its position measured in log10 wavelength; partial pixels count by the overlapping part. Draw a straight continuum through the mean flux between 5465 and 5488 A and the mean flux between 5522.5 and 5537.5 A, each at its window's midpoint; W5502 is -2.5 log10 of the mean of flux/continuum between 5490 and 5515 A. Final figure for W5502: 0.07 mag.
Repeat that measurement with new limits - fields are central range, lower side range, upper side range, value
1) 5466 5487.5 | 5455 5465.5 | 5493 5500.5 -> -0.101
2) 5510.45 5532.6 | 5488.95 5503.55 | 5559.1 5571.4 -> 0.008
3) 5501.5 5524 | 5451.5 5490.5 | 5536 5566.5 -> 0.049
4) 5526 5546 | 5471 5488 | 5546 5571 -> 0.040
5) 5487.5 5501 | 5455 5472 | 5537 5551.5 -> 0.003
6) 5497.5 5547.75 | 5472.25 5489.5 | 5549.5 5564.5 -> 0.060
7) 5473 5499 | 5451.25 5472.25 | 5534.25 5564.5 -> -0.063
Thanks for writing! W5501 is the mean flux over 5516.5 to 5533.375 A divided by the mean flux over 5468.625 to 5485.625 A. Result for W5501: 1.01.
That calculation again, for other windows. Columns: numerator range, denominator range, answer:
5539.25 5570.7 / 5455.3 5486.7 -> 1.10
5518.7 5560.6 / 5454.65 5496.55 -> 1.07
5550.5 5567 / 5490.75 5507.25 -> 1.12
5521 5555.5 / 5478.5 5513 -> 1.06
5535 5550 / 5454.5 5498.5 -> 1.06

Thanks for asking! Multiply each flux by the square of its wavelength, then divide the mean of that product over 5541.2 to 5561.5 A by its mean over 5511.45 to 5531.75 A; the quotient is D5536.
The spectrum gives 1.09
